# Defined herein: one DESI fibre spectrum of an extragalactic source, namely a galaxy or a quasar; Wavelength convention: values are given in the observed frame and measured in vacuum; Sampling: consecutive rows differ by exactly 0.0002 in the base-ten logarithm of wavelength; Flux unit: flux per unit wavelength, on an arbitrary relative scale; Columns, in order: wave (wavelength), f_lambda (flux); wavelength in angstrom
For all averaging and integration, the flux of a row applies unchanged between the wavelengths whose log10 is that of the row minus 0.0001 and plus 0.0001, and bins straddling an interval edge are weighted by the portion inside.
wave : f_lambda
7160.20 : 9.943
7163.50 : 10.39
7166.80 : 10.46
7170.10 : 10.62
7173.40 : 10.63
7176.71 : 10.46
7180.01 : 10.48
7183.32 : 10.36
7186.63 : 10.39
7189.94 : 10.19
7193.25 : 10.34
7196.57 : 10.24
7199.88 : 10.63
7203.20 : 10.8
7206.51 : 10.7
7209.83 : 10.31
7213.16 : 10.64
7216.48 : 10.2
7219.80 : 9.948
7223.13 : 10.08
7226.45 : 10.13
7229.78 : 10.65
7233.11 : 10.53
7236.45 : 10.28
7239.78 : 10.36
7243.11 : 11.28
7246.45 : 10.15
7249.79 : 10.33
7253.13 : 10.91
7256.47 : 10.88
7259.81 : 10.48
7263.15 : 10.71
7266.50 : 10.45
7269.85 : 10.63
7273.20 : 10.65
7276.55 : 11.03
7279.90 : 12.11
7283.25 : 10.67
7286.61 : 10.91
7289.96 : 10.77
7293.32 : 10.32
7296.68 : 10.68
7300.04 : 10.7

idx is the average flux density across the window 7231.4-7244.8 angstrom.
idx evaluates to 10.6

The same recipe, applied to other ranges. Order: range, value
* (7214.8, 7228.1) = 10.1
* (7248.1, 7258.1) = 10.7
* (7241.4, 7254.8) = 10.7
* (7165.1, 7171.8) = 10.5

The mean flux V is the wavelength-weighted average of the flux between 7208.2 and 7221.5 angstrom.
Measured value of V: 10.3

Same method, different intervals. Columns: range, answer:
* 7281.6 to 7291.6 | 10.8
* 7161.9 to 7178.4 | 10.5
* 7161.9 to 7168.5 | 10.4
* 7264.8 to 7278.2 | 10.7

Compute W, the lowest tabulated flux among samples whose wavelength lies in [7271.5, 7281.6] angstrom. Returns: 10.65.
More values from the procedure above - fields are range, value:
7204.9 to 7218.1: 10.2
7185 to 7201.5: 10.19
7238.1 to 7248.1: 10.15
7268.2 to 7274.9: 10.63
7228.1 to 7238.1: 10.28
